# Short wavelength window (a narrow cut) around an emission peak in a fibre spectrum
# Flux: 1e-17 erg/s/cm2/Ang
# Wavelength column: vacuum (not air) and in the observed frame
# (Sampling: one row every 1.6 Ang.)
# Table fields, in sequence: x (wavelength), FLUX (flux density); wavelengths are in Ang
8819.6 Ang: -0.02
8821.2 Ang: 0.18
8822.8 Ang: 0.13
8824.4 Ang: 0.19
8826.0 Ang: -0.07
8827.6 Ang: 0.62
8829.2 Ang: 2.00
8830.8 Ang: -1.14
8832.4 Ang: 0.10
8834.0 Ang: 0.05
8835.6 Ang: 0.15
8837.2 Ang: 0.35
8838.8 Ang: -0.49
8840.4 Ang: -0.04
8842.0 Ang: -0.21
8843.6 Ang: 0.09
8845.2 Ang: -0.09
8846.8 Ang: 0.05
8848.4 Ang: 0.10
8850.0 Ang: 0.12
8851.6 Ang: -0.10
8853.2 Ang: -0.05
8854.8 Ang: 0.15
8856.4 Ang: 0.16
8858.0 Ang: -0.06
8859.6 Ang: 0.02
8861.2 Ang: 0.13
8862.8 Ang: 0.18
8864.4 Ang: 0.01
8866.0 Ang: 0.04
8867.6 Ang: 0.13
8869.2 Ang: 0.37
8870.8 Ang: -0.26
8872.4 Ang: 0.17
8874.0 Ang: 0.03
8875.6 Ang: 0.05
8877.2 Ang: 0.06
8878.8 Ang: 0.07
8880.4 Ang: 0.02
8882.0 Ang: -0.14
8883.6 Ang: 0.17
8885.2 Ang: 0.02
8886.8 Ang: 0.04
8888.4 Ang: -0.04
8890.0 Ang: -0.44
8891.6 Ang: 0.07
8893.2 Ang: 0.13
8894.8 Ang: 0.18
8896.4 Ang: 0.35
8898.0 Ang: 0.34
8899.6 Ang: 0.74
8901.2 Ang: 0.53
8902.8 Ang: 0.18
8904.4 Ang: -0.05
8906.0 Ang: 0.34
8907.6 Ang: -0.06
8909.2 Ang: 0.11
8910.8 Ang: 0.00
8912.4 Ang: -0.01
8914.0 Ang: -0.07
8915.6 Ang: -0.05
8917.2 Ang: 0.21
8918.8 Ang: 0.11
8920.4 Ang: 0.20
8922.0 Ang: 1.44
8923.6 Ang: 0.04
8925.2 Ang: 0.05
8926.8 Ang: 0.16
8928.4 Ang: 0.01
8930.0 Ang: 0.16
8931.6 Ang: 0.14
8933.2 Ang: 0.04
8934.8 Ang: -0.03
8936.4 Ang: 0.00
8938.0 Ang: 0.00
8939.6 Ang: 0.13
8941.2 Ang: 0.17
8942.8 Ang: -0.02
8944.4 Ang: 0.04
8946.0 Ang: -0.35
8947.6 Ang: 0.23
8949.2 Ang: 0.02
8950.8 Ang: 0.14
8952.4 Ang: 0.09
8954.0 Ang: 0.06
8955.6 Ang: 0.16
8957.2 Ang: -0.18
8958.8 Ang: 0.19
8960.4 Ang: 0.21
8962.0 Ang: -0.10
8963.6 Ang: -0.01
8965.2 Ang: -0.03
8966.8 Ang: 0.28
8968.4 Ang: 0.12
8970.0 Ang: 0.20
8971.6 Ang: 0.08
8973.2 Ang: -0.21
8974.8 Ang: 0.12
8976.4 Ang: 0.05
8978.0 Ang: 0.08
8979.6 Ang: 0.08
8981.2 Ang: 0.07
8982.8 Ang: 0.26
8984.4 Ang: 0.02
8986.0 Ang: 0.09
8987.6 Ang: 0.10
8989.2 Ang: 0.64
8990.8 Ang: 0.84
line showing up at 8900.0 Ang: H-gamma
